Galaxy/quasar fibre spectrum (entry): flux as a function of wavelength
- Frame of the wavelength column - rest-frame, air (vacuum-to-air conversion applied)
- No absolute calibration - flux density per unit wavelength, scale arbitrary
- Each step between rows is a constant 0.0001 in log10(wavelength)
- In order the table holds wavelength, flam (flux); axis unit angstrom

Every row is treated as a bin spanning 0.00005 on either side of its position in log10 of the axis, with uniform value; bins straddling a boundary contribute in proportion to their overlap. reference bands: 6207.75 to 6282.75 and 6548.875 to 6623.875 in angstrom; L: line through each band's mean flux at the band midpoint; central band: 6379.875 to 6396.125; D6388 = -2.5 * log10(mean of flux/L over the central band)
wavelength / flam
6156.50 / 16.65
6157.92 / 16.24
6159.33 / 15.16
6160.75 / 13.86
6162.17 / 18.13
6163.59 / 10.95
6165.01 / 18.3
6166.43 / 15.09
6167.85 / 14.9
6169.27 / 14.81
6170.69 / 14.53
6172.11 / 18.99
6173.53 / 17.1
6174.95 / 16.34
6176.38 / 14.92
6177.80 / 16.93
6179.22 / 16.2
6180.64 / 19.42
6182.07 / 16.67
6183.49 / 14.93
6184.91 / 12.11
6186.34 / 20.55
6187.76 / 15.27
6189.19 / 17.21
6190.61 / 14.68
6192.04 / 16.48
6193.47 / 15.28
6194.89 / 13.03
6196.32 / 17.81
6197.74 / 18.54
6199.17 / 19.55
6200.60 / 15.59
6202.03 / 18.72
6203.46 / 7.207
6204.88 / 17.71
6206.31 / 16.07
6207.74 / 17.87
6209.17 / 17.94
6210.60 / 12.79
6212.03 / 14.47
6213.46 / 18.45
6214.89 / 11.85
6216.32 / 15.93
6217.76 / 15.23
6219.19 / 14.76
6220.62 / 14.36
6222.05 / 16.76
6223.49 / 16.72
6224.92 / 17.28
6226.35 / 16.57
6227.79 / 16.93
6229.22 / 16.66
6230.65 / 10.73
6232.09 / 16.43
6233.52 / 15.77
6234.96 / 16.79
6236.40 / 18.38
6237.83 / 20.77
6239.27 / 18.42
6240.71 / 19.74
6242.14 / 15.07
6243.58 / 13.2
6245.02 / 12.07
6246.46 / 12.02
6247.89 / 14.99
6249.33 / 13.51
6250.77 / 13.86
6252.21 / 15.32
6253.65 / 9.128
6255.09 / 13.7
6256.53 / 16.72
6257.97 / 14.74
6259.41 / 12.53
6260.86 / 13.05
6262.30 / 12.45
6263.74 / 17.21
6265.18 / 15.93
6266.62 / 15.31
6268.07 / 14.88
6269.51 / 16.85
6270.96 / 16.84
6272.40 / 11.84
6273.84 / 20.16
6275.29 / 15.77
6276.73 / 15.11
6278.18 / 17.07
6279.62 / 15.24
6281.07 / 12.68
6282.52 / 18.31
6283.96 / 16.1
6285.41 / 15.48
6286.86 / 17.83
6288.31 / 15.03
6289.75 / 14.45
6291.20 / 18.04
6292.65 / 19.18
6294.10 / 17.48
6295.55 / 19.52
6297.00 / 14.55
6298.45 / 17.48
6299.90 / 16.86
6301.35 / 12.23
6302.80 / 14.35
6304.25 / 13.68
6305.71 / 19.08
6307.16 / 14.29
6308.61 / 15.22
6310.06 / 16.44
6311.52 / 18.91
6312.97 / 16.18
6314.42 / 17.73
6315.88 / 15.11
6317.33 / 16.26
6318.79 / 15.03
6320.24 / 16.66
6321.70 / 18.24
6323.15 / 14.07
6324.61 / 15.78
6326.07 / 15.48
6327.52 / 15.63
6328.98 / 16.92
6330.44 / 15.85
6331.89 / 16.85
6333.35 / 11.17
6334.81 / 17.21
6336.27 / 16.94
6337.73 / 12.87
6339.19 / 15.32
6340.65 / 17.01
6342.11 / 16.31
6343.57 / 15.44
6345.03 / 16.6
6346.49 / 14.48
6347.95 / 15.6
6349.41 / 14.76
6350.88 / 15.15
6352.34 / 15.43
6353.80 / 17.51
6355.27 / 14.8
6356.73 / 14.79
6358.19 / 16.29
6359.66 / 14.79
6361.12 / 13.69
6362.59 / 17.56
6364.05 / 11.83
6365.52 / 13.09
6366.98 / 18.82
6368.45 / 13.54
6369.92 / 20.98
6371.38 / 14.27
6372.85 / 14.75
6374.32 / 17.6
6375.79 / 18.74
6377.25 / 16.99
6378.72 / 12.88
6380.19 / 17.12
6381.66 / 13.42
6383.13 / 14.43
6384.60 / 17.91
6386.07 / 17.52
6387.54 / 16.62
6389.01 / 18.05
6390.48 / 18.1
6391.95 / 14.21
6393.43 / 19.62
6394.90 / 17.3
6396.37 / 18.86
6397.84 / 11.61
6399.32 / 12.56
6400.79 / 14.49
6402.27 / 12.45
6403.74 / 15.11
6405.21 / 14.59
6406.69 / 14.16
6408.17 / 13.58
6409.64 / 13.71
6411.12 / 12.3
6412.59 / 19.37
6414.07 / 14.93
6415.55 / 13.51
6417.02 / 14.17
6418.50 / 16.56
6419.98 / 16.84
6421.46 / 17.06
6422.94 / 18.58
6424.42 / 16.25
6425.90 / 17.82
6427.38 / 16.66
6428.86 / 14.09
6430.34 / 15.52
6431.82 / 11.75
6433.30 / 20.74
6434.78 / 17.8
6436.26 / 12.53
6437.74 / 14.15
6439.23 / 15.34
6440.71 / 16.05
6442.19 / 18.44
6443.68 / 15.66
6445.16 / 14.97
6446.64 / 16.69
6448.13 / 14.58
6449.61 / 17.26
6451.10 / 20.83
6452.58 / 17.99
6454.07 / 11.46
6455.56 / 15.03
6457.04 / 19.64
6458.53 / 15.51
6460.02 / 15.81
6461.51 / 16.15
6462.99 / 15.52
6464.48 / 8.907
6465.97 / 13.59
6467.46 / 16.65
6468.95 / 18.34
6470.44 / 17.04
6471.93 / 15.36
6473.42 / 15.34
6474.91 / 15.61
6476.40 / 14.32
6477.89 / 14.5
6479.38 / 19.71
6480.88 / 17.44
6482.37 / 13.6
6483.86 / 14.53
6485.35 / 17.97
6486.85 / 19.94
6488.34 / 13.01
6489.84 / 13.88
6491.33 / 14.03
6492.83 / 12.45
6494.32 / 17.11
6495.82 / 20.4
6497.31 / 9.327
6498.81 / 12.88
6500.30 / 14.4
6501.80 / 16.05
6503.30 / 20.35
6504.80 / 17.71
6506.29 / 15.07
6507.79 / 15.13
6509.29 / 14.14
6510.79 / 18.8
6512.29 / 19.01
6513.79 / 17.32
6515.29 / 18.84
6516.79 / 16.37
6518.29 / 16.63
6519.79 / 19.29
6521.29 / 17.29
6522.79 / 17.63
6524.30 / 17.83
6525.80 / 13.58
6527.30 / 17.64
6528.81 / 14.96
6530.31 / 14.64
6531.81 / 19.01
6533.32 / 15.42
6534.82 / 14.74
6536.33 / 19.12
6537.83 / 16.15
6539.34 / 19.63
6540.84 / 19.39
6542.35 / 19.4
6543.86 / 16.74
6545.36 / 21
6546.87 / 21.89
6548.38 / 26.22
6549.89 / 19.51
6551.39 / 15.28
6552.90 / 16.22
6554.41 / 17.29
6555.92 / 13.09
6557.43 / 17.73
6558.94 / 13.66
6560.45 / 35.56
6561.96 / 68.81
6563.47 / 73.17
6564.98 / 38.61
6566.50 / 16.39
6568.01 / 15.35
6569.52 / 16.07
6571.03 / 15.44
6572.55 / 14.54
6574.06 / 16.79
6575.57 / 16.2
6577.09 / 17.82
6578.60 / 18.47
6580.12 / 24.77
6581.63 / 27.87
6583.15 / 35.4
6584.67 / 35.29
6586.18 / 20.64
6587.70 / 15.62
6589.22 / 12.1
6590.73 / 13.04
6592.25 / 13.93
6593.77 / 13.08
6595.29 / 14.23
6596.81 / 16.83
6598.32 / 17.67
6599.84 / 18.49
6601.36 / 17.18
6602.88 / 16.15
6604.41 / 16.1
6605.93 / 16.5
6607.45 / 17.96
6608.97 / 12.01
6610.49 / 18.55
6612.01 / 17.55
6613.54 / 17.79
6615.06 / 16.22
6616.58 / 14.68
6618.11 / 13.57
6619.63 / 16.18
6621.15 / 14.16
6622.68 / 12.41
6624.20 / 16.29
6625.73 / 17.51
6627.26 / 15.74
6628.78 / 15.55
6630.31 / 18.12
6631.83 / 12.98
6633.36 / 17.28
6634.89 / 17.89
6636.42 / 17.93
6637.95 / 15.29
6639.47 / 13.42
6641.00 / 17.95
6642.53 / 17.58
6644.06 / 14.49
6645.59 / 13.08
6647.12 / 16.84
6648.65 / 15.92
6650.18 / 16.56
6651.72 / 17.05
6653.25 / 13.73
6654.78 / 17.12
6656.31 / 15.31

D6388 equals 0.04 mag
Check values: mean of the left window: 15.4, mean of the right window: 20.2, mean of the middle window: 16.8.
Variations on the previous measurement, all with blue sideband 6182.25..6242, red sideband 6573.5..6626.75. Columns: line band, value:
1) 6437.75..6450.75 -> 0.06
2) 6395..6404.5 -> 0.17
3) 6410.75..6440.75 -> 0.08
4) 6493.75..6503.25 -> 0.13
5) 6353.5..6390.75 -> 0.05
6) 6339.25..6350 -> 0.06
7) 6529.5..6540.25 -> 0.03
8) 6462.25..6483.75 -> 0.12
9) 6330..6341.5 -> 0.08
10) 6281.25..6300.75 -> -0.02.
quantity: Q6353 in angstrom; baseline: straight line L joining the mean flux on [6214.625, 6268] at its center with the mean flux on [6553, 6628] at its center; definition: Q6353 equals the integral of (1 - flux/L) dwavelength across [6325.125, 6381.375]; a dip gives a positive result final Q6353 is 3.8 angstrom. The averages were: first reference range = 15.2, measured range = 15.6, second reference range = 20.2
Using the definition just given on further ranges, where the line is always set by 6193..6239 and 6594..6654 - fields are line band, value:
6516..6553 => -4.23 angstrom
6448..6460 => -0.42 angstrom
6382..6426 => 0.95 angstrom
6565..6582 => -2.98 angstrom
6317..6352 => 0.88 angstrom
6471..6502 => 1.36 angstrom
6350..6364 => 0.59 angstrom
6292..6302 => -0.45 angstrom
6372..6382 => 0.02 angstrom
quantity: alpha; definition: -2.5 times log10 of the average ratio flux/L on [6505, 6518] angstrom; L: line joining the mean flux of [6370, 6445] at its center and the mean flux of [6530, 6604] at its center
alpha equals 0.14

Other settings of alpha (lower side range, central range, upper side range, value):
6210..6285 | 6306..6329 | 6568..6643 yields -0.03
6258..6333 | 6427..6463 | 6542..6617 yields 0.16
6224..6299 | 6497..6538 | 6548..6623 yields 0.18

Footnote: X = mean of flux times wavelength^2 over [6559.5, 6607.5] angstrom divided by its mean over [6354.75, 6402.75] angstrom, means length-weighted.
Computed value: 1.5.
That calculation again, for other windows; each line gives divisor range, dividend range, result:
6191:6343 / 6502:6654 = 1.30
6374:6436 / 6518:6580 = 1.38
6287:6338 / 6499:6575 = 1.34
